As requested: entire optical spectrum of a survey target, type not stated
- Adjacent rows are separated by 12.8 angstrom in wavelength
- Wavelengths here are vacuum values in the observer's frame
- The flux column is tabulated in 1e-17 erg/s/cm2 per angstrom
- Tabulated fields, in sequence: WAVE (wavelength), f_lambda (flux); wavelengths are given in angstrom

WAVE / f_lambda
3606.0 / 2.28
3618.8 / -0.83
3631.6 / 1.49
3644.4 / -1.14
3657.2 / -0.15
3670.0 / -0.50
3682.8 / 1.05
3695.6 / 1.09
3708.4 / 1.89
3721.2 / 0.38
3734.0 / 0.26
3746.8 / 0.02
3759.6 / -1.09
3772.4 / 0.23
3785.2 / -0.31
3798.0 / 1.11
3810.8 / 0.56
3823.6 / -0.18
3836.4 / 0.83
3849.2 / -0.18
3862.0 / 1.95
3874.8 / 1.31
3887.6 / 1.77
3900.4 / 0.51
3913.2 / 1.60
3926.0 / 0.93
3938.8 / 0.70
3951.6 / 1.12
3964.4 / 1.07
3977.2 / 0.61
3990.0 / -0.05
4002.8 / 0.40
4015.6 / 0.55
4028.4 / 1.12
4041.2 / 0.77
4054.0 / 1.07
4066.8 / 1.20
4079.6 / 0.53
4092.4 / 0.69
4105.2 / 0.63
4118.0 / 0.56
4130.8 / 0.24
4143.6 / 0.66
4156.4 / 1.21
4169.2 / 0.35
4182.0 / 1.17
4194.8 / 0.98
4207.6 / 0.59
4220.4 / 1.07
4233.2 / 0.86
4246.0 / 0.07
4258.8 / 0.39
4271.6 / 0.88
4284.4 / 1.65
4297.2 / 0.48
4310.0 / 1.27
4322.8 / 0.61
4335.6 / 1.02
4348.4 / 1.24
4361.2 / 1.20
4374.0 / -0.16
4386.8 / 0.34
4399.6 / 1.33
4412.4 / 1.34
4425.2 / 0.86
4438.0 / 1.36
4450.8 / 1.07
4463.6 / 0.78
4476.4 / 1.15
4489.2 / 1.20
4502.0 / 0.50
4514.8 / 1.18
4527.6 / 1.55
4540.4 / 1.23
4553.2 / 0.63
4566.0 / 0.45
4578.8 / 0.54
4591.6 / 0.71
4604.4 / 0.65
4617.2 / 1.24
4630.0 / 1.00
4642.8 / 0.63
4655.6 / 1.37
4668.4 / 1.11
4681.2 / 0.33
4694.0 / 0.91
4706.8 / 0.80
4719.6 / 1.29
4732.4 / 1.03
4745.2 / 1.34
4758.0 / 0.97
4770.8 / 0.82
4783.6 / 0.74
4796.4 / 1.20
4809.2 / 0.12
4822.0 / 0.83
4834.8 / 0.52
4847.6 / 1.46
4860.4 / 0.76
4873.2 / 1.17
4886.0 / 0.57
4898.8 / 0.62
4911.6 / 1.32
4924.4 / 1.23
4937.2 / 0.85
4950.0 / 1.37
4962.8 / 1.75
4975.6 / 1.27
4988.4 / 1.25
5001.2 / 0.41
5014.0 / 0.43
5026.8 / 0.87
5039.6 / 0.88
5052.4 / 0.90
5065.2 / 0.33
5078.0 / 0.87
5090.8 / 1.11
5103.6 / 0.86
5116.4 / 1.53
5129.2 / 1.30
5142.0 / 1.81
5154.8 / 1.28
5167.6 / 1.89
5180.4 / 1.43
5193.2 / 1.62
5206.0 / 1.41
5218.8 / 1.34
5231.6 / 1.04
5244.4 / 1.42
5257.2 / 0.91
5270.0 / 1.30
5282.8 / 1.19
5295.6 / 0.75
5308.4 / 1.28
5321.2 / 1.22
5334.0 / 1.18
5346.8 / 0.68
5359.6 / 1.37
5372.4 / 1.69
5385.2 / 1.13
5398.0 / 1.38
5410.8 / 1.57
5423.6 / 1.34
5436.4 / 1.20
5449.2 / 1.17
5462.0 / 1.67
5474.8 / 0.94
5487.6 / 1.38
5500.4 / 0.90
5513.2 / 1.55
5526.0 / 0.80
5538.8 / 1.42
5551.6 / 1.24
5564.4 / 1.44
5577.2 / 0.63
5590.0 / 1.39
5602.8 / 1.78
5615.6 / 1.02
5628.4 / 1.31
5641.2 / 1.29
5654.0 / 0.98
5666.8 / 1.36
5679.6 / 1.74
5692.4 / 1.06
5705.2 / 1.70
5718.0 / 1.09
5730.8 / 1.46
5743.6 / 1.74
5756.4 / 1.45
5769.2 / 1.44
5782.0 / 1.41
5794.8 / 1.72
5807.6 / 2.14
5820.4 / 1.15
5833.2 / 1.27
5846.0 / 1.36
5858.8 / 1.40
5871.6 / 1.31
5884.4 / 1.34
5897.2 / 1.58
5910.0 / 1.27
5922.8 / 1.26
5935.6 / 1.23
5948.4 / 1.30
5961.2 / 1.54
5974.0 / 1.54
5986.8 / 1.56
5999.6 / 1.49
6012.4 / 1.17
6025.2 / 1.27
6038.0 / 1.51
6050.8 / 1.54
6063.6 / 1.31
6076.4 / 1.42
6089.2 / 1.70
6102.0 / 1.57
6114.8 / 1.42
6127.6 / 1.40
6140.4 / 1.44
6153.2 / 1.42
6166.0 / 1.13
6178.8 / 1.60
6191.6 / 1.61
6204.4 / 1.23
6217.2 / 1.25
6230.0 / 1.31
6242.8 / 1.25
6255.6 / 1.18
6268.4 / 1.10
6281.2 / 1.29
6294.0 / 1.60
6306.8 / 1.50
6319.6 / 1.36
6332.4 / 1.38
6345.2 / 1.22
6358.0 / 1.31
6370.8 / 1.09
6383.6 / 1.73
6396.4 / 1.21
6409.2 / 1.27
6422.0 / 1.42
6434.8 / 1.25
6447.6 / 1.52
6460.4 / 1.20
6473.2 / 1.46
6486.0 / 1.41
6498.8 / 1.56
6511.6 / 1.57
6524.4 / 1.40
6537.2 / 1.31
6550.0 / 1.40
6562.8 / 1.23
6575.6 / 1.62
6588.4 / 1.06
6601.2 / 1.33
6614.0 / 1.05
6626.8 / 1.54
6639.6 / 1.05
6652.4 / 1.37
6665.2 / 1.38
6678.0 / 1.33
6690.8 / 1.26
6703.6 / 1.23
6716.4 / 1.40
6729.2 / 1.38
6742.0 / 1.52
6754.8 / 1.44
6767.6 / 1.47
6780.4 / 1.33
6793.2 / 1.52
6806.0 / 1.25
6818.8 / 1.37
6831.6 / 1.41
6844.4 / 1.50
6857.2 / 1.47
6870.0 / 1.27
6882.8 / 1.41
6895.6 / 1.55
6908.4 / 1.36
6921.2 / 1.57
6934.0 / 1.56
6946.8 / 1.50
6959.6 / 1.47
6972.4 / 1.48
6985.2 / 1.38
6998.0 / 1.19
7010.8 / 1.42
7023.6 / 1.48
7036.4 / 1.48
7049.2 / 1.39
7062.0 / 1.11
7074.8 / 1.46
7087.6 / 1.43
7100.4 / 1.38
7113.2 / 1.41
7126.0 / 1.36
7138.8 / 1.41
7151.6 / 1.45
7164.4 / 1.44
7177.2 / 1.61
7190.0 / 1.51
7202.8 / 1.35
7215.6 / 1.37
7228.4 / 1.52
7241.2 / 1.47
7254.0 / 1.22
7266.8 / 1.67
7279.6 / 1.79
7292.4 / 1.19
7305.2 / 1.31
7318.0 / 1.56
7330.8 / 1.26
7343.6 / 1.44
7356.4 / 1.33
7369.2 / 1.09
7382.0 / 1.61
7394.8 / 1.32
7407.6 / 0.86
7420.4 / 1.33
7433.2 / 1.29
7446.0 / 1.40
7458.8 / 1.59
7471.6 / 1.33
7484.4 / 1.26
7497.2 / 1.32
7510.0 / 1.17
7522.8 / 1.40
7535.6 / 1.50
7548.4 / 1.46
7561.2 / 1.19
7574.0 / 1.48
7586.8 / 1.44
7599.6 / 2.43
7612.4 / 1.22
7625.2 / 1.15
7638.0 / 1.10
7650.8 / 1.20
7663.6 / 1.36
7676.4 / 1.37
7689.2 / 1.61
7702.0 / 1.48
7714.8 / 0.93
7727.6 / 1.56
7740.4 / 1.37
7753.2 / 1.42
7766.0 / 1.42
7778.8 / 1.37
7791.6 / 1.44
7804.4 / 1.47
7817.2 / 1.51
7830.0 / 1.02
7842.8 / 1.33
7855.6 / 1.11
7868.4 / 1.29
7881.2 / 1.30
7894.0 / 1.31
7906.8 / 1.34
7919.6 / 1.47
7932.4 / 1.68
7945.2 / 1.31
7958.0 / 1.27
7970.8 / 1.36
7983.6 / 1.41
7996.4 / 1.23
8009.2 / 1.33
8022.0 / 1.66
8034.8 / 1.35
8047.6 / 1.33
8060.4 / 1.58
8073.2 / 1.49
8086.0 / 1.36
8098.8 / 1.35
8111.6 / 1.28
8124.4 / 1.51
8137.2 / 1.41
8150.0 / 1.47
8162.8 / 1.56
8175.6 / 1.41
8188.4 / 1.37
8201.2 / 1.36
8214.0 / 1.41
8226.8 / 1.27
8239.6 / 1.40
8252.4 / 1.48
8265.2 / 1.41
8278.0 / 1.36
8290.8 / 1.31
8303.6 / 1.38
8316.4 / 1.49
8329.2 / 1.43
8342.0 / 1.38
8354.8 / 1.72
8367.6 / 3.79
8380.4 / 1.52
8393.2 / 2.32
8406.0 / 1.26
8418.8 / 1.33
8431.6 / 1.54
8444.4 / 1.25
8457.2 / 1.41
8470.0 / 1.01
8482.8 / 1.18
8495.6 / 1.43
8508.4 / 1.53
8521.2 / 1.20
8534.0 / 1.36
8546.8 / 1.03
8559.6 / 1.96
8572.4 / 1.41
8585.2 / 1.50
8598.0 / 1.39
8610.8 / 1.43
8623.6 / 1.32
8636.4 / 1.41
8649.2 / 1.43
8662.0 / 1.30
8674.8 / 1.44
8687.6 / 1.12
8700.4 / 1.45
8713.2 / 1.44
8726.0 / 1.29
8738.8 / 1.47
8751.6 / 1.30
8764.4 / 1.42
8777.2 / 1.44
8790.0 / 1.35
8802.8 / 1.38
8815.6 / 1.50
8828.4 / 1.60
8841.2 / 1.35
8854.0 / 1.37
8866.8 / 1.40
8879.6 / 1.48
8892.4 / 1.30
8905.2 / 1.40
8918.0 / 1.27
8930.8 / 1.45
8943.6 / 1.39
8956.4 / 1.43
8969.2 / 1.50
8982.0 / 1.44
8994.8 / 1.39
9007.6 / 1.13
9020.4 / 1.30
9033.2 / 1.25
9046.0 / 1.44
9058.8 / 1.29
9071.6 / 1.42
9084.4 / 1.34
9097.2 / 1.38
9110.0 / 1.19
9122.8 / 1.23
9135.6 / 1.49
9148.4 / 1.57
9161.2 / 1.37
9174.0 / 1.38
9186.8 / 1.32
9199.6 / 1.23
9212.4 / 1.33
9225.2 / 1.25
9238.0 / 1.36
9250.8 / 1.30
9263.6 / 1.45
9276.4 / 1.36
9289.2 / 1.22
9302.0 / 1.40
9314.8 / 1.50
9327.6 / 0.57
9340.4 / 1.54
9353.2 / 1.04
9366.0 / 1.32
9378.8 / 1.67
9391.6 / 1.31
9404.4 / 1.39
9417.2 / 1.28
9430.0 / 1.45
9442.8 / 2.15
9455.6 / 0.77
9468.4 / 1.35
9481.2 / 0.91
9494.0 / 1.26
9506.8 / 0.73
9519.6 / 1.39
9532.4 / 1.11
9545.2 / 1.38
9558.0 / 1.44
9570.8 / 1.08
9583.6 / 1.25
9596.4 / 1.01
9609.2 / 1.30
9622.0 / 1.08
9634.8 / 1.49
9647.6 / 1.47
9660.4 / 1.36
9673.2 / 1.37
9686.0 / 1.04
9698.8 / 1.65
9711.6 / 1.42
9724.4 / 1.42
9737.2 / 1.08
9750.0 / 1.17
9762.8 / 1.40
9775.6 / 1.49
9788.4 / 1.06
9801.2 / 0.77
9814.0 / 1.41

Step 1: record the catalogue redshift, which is 0.27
